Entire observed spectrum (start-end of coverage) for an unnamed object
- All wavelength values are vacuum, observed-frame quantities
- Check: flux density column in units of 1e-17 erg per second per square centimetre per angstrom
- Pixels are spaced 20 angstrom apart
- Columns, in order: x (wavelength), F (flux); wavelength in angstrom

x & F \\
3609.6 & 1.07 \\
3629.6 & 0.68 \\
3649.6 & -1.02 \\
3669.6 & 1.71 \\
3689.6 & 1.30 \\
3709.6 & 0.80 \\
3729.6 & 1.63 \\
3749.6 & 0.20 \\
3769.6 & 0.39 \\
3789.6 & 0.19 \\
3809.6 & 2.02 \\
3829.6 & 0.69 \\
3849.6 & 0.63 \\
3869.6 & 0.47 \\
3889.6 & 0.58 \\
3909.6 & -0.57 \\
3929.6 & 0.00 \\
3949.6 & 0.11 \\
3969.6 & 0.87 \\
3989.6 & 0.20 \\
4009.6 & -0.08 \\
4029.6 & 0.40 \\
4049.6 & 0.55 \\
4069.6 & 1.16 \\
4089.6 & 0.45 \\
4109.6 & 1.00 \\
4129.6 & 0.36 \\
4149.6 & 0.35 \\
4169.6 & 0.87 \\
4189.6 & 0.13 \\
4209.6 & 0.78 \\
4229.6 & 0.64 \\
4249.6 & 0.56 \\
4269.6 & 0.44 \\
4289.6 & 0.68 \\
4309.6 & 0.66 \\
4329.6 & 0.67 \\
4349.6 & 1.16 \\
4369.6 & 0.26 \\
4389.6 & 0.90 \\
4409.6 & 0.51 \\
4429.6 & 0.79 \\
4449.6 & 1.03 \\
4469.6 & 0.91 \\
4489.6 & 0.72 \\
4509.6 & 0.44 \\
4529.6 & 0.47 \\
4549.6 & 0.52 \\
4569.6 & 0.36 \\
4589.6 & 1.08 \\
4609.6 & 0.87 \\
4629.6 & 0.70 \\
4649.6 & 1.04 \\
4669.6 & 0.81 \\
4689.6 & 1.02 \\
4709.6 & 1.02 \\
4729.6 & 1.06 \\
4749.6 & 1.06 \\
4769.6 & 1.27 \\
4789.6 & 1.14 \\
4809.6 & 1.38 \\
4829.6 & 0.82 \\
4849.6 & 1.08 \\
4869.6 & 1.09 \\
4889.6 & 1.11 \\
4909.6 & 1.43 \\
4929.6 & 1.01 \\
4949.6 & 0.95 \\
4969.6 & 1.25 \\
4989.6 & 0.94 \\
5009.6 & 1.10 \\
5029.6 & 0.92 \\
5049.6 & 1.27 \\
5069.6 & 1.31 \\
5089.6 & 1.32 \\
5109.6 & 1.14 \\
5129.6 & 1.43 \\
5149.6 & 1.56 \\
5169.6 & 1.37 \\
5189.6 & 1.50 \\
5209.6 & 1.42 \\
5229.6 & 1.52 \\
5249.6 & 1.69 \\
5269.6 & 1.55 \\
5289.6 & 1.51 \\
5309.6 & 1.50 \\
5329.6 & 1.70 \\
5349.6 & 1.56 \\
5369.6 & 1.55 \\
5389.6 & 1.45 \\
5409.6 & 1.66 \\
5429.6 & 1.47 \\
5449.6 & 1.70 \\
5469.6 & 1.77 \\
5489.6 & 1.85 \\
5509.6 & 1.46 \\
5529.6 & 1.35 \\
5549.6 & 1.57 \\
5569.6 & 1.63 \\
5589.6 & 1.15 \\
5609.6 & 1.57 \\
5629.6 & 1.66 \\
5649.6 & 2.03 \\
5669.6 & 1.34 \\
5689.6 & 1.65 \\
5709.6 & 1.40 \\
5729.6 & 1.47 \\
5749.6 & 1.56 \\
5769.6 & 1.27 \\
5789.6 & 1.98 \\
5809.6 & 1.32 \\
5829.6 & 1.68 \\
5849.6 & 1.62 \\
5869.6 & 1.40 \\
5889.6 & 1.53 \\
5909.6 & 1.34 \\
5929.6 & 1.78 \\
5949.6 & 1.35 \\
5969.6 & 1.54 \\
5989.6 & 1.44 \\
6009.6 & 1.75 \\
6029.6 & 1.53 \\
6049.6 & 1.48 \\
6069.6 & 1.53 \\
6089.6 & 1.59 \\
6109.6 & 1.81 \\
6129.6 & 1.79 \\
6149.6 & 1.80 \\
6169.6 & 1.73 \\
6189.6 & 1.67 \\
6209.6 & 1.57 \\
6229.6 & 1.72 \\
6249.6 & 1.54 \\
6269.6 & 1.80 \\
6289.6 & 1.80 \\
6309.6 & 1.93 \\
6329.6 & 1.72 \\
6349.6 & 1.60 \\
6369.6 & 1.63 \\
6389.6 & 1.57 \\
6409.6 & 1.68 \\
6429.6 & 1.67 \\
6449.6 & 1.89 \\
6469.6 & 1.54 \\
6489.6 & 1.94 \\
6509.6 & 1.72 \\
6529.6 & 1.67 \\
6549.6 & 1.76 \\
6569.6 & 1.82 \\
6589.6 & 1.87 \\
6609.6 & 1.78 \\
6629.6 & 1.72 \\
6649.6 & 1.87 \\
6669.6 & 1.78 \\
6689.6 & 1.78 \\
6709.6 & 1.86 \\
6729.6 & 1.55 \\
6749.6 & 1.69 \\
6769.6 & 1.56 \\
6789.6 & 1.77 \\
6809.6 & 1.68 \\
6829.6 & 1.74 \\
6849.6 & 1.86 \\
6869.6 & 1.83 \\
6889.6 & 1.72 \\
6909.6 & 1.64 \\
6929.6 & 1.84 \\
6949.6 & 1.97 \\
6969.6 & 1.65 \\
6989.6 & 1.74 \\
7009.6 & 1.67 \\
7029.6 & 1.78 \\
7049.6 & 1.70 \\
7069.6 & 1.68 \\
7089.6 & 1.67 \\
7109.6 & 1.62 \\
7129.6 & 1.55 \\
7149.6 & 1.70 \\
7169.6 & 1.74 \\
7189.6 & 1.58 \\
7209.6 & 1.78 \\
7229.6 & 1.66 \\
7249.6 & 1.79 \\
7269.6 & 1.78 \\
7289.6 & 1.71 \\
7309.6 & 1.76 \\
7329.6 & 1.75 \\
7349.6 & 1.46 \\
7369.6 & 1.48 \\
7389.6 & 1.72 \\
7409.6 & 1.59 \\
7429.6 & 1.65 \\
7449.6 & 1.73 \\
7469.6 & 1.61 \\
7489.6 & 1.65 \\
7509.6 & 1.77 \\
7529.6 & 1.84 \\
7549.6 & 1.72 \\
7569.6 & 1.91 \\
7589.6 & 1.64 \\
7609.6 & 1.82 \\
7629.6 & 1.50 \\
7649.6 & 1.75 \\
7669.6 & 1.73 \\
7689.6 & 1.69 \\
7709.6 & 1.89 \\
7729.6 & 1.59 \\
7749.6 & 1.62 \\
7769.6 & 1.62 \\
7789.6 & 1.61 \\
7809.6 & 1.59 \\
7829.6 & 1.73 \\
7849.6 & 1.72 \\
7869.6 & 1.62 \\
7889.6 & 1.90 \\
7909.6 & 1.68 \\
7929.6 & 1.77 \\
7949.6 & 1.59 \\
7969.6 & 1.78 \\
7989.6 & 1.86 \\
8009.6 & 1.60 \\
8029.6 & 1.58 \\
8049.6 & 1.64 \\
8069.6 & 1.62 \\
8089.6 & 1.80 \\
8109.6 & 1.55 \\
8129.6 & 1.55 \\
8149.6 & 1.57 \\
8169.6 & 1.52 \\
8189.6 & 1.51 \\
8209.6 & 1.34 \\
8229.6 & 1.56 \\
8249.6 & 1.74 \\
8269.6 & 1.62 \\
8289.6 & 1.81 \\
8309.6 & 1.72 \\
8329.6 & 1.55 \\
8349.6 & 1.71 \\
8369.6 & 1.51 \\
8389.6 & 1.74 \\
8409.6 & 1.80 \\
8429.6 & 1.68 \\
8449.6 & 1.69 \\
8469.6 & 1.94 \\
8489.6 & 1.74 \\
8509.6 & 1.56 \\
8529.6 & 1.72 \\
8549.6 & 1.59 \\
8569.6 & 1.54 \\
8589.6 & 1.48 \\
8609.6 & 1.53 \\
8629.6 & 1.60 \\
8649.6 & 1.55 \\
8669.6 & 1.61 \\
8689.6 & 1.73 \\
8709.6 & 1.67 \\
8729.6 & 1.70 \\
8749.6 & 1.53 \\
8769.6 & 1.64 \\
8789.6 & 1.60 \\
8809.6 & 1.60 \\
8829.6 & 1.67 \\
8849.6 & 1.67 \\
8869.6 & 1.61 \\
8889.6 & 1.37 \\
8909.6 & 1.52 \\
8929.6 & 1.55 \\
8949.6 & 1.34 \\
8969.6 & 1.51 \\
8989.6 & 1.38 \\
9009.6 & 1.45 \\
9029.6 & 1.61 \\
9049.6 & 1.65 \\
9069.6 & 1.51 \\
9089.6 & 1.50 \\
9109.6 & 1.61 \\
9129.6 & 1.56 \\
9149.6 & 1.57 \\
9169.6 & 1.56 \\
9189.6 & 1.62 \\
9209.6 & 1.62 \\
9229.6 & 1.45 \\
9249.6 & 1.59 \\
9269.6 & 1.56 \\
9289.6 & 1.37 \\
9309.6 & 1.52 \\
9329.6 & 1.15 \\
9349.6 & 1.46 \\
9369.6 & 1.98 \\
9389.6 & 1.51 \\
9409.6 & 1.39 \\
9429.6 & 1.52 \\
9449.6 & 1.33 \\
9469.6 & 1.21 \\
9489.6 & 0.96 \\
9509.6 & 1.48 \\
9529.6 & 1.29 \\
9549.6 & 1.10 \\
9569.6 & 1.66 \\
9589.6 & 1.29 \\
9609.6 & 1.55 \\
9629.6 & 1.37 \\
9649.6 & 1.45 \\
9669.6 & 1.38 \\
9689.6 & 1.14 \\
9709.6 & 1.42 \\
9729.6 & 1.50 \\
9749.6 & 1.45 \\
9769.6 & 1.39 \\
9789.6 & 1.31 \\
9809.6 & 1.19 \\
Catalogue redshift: 0.149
